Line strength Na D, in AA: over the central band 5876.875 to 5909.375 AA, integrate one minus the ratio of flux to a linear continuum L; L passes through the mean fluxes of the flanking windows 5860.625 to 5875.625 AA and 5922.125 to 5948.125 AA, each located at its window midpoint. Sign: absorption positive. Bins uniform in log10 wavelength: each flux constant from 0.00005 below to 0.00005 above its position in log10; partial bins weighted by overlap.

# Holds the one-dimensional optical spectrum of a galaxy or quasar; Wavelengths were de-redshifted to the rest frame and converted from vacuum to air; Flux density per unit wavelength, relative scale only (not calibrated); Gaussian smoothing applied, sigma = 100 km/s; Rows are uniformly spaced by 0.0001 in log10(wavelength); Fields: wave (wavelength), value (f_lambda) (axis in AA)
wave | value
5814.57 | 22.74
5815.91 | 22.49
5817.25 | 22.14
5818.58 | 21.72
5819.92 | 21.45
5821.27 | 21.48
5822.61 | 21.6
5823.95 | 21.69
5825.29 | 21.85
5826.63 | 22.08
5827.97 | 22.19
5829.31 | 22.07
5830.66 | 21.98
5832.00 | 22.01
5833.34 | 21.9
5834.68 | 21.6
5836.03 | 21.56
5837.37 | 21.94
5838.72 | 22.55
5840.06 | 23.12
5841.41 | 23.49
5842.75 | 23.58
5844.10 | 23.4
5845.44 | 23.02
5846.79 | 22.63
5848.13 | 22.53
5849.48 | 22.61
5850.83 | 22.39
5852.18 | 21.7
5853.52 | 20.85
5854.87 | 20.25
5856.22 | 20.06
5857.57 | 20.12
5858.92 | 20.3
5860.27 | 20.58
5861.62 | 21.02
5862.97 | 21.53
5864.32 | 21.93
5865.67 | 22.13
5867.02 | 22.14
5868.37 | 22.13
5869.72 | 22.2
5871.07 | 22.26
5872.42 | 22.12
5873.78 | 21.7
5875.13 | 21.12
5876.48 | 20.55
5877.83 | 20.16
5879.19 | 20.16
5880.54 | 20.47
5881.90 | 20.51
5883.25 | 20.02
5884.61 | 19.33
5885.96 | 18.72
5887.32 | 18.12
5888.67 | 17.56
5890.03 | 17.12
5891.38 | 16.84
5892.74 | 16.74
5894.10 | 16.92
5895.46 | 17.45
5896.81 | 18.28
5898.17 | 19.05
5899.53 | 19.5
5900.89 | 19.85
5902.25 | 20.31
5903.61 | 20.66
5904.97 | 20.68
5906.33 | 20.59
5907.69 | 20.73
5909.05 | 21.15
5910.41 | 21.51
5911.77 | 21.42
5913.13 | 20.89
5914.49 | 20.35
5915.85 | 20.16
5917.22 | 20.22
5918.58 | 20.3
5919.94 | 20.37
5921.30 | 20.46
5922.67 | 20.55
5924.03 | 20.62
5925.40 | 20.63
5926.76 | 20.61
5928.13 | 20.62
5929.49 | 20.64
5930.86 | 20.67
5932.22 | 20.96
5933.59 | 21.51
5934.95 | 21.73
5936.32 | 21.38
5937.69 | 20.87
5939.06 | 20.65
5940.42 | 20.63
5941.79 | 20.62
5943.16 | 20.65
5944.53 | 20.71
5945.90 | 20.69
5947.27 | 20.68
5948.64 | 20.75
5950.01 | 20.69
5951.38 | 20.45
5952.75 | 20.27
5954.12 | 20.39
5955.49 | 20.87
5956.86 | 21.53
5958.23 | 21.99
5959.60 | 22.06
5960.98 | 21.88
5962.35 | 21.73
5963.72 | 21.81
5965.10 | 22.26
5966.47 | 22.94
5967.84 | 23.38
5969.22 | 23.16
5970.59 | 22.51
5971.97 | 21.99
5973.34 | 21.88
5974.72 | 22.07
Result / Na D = 3.41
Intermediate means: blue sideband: 21.8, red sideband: 20.8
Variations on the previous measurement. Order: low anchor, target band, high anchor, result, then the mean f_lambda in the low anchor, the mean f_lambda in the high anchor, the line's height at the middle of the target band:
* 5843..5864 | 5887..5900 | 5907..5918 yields 2.1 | 21.6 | 20.8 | 21.1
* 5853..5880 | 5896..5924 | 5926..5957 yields 0.8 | 21.2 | 20.8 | 21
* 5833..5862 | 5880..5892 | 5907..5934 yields 1.4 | 21.9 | 20.7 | 21.3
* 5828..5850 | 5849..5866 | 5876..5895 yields -0.1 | 22.5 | 18.8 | 21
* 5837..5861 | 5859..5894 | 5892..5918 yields 1.1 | 21.9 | 19.8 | 20.9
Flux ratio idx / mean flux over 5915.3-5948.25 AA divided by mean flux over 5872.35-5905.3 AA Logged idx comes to 1.07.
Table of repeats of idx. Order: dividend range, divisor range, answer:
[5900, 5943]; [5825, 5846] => 0.92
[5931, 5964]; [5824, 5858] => 0.95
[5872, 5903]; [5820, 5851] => 0.86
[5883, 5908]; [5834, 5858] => 0.85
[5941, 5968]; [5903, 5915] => 1.02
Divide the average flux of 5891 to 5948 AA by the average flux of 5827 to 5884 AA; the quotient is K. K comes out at 0.93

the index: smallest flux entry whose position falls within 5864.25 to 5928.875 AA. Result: 16.74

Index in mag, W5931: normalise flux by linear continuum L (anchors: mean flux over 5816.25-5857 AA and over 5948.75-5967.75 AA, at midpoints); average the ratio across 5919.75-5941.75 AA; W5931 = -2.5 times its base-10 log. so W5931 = 0.04 mag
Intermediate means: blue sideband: 22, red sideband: 21.5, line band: 20.8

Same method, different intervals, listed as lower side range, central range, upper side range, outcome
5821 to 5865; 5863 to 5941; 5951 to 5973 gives 0.08 mag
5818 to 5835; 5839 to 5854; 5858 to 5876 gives -0.05 mag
